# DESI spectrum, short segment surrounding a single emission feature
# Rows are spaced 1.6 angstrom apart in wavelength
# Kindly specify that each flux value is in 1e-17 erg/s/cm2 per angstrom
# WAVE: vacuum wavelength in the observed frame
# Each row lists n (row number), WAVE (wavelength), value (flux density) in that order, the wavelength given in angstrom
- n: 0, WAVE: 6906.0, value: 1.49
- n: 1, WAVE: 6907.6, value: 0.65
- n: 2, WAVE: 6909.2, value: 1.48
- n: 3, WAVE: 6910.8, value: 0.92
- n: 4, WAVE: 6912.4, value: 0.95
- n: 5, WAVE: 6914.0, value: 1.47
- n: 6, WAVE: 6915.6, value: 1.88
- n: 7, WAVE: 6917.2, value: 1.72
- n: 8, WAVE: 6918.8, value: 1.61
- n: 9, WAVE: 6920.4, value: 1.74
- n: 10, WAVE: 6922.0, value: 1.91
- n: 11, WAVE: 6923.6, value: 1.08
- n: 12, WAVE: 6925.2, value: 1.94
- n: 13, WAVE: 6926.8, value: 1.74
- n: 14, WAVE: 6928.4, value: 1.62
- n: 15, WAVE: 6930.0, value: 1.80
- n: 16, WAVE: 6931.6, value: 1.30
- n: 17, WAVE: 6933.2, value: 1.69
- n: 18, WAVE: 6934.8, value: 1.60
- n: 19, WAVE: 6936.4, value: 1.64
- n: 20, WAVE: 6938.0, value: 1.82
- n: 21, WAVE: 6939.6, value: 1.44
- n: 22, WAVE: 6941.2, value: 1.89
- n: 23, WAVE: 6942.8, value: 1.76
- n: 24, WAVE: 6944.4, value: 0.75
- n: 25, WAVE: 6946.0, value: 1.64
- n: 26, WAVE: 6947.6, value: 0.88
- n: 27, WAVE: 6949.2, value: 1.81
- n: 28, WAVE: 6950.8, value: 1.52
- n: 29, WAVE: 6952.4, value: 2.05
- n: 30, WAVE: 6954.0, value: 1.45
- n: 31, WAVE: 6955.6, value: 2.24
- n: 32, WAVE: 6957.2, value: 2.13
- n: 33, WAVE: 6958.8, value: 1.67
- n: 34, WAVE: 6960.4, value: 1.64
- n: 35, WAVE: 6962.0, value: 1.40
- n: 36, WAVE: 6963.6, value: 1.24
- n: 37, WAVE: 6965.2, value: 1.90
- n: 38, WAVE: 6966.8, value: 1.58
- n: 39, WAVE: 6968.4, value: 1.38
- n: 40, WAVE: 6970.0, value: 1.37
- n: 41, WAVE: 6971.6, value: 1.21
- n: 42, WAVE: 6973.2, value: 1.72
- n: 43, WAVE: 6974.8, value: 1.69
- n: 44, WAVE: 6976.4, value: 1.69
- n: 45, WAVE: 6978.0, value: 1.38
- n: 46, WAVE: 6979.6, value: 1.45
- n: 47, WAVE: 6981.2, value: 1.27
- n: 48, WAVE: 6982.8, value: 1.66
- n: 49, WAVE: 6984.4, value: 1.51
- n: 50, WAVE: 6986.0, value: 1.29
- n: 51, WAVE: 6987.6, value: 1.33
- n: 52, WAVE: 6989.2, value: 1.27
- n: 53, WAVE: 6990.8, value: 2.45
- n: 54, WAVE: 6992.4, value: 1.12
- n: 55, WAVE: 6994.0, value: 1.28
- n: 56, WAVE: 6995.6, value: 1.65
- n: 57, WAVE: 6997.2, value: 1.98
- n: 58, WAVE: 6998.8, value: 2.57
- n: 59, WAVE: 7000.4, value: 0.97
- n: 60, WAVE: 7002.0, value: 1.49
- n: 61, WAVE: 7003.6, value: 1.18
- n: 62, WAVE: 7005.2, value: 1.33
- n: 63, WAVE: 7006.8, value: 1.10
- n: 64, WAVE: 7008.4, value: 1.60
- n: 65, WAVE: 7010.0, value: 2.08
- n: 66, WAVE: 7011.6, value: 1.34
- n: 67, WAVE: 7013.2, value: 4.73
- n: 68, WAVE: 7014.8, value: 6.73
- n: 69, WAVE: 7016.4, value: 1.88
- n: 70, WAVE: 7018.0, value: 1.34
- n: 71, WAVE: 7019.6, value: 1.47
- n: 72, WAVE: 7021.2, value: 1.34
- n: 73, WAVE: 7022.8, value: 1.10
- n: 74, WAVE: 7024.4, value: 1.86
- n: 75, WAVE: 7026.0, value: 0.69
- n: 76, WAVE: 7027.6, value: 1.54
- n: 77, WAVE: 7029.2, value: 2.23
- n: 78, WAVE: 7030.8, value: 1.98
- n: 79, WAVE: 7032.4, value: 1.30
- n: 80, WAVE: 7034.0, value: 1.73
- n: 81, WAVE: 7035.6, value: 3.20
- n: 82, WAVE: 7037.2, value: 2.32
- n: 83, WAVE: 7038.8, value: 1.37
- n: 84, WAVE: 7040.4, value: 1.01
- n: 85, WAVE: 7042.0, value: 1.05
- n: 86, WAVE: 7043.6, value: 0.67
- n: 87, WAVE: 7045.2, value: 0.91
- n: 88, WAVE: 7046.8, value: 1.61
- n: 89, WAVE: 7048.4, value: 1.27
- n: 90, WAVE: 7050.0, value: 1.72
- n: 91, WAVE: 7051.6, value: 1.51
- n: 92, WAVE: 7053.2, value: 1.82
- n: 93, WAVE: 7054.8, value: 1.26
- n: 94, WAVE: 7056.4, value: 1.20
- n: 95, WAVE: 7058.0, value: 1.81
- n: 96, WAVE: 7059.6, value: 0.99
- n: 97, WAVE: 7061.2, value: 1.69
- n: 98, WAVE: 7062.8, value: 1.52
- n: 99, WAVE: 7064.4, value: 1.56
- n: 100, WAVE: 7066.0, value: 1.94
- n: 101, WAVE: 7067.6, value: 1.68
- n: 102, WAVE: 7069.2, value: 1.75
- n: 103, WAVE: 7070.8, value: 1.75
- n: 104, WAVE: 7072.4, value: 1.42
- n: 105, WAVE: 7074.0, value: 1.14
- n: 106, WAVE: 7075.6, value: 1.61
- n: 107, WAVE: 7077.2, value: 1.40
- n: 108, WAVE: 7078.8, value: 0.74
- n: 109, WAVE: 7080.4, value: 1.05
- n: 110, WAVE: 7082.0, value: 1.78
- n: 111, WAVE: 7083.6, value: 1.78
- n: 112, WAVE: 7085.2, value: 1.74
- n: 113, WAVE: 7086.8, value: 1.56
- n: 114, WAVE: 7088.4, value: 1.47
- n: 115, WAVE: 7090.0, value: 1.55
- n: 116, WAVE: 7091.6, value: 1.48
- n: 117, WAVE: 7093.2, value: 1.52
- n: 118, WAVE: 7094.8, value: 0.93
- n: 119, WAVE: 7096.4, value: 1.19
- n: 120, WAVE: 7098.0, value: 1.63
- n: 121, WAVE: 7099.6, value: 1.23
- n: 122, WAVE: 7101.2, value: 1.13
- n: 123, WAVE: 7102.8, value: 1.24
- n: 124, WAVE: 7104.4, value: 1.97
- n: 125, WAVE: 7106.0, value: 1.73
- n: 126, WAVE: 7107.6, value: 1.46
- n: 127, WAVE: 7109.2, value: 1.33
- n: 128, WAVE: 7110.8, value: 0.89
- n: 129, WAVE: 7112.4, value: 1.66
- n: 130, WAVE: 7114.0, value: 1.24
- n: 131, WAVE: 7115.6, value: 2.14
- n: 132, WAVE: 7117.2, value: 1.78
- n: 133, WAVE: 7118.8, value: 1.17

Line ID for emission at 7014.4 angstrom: Halpha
